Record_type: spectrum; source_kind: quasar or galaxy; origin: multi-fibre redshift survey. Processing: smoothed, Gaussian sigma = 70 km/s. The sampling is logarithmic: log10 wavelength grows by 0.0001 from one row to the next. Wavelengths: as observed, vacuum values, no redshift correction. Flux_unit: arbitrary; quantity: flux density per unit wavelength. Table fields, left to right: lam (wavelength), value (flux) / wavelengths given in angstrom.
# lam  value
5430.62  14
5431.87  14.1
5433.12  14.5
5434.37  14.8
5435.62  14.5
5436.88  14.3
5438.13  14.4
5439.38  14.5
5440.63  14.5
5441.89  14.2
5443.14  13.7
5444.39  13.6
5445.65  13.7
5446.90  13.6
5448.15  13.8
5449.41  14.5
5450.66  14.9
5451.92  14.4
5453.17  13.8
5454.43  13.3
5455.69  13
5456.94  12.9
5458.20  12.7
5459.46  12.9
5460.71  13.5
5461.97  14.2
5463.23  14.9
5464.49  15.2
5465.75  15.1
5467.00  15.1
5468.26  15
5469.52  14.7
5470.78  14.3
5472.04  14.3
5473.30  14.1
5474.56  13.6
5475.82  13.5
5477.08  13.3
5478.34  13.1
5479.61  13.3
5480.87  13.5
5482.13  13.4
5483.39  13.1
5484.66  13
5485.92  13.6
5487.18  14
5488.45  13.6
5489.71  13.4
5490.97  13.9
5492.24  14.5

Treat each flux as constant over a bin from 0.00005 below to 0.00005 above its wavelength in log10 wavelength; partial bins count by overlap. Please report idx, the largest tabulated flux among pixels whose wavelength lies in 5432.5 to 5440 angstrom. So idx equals 14.8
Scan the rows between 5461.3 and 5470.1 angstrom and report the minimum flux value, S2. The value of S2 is 14.2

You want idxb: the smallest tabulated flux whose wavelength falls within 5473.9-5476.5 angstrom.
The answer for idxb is 13.5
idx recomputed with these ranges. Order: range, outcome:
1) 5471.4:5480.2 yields 14.3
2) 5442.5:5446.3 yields 13.7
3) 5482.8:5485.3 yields 13.1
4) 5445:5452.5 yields 14.9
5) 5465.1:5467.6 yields 15.1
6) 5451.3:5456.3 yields 14.4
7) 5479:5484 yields 13.5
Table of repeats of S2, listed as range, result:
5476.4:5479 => 13.1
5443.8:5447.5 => 13.6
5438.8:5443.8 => 13.7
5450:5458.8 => 12.7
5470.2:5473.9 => 14.1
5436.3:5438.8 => 14.3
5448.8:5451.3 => 14.5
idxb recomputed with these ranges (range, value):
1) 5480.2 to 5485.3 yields 13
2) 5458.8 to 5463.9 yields 12.9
